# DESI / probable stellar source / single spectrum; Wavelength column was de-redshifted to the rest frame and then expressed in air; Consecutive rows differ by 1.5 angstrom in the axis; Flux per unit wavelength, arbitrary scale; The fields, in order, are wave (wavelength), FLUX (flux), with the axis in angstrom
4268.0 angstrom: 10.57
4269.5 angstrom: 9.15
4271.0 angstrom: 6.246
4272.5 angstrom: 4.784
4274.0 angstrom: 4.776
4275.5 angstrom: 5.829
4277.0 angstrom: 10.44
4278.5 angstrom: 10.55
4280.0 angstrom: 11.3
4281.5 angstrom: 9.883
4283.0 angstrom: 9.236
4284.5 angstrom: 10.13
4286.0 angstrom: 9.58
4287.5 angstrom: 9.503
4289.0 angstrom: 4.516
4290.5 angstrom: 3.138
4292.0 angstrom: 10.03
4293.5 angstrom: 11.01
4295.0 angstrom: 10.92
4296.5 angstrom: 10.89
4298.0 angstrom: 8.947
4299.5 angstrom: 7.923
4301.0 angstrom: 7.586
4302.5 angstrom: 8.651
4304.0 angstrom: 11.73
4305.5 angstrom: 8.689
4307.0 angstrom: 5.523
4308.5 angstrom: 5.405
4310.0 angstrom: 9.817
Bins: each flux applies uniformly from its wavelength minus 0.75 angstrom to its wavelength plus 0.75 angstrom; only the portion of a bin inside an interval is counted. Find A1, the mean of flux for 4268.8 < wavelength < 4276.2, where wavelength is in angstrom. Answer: 6.14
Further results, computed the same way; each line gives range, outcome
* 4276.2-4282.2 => 10.5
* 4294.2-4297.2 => 10.9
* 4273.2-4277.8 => 7.03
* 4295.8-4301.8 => 8.82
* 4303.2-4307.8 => 8.61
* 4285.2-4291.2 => 6.74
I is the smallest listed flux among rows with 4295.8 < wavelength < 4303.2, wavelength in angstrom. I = 7.586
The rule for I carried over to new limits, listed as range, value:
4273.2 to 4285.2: 4.776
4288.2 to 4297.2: 3.138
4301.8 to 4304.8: 8.651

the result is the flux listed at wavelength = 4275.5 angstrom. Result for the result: 5.829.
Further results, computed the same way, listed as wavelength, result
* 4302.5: 8.651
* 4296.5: 10.89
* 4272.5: 4.784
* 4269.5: 9.15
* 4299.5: 7.923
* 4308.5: 5.405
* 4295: 10.92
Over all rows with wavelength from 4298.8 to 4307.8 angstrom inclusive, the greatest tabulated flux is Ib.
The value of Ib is 11.73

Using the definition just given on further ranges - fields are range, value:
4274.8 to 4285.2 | 11.3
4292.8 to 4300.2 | 11.01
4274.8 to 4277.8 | 10.44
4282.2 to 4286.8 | 10.13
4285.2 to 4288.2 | 9.58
